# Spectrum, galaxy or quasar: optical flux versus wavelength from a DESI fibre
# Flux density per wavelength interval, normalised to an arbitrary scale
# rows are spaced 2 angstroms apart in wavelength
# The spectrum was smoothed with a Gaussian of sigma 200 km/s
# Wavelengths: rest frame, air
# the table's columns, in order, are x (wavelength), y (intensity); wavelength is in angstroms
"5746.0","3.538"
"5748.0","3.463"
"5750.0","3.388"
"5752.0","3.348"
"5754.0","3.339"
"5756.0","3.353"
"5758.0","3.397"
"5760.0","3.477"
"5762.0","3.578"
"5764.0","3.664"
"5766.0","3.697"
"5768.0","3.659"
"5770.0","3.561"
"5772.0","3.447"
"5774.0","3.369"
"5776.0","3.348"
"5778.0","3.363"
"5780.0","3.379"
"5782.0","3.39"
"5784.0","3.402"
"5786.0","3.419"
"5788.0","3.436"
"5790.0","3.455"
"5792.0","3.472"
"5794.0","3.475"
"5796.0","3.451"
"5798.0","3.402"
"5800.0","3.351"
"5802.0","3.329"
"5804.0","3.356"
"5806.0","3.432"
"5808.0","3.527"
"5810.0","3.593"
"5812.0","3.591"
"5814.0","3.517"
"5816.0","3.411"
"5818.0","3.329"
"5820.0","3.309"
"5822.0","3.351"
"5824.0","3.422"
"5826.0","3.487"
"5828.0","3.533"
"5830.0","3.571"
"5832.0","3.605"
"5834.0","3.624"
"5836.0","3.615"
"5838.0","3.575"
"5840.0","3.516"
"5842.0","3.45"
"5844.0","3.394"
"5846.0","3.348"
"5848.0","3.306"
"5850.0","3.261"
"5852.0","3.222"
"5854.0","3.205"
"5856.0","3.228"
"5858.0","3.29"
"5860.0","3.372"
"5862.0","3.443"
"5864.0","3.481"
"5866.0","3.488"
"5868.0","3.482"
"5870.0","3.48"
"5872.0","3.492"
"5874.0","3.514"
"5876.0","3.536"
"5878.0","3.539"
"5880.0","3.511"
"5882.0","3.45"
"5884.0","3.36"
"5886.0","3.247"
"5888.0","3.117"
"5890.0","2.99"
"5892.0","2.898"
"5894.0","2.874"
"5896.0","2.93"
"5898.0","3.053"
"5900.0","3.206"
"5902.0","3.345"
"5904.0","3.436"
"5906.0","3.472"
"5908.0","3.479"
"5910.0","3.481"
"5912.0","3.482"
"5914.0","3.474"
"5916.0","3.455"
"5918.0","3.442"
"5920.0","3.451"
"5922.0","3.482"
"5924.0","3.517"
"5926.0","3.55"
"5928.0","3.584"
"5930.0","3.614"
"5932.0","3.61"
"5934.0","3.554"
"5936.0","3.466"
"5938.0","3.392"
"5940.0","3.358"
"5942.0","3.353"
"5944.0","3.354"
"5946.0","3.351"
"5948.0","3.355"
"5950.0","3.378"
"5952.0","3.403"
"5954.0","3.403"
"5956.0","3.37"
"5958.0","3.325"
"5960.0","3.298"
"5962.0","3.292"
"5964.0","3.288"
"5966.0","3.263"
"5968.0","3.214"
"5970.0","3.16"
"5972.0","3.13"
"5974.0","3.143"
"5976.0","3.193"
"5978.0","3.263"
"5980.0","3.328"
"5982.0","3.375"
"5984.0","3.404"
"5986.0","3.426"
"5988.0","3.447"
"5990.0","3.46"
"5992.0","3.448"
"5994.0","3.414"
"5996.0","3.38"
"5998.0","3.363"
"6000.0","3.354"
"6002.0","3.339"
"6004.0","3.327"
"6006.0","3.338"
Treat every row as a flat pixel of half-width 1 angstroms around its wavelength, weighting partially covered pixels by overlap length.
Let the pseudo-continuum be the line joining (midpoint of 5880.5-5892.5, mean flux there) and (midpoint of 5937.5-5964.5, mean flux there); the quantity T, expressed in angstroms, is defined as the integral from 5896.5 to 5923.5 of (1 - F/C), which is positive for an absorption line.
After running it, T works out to -1.16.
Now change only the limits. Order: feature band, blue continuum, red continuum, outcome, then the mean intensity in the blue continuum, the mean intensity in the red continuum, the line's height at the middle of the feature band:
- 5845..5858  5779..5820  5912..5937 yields 0.8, 3.43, 3.52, 3.47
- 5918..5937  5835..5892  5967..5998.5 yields -1.0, 3.38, 3.32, 3.35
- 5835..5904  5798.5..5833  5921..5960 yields 2.3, 3.45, 3.44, 3.45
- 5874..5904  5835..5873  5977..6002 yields 1.4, 3.4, 3.39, 3.4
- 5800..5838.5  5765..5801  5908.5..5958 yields -0.3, 3.45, 3.45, 3.45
